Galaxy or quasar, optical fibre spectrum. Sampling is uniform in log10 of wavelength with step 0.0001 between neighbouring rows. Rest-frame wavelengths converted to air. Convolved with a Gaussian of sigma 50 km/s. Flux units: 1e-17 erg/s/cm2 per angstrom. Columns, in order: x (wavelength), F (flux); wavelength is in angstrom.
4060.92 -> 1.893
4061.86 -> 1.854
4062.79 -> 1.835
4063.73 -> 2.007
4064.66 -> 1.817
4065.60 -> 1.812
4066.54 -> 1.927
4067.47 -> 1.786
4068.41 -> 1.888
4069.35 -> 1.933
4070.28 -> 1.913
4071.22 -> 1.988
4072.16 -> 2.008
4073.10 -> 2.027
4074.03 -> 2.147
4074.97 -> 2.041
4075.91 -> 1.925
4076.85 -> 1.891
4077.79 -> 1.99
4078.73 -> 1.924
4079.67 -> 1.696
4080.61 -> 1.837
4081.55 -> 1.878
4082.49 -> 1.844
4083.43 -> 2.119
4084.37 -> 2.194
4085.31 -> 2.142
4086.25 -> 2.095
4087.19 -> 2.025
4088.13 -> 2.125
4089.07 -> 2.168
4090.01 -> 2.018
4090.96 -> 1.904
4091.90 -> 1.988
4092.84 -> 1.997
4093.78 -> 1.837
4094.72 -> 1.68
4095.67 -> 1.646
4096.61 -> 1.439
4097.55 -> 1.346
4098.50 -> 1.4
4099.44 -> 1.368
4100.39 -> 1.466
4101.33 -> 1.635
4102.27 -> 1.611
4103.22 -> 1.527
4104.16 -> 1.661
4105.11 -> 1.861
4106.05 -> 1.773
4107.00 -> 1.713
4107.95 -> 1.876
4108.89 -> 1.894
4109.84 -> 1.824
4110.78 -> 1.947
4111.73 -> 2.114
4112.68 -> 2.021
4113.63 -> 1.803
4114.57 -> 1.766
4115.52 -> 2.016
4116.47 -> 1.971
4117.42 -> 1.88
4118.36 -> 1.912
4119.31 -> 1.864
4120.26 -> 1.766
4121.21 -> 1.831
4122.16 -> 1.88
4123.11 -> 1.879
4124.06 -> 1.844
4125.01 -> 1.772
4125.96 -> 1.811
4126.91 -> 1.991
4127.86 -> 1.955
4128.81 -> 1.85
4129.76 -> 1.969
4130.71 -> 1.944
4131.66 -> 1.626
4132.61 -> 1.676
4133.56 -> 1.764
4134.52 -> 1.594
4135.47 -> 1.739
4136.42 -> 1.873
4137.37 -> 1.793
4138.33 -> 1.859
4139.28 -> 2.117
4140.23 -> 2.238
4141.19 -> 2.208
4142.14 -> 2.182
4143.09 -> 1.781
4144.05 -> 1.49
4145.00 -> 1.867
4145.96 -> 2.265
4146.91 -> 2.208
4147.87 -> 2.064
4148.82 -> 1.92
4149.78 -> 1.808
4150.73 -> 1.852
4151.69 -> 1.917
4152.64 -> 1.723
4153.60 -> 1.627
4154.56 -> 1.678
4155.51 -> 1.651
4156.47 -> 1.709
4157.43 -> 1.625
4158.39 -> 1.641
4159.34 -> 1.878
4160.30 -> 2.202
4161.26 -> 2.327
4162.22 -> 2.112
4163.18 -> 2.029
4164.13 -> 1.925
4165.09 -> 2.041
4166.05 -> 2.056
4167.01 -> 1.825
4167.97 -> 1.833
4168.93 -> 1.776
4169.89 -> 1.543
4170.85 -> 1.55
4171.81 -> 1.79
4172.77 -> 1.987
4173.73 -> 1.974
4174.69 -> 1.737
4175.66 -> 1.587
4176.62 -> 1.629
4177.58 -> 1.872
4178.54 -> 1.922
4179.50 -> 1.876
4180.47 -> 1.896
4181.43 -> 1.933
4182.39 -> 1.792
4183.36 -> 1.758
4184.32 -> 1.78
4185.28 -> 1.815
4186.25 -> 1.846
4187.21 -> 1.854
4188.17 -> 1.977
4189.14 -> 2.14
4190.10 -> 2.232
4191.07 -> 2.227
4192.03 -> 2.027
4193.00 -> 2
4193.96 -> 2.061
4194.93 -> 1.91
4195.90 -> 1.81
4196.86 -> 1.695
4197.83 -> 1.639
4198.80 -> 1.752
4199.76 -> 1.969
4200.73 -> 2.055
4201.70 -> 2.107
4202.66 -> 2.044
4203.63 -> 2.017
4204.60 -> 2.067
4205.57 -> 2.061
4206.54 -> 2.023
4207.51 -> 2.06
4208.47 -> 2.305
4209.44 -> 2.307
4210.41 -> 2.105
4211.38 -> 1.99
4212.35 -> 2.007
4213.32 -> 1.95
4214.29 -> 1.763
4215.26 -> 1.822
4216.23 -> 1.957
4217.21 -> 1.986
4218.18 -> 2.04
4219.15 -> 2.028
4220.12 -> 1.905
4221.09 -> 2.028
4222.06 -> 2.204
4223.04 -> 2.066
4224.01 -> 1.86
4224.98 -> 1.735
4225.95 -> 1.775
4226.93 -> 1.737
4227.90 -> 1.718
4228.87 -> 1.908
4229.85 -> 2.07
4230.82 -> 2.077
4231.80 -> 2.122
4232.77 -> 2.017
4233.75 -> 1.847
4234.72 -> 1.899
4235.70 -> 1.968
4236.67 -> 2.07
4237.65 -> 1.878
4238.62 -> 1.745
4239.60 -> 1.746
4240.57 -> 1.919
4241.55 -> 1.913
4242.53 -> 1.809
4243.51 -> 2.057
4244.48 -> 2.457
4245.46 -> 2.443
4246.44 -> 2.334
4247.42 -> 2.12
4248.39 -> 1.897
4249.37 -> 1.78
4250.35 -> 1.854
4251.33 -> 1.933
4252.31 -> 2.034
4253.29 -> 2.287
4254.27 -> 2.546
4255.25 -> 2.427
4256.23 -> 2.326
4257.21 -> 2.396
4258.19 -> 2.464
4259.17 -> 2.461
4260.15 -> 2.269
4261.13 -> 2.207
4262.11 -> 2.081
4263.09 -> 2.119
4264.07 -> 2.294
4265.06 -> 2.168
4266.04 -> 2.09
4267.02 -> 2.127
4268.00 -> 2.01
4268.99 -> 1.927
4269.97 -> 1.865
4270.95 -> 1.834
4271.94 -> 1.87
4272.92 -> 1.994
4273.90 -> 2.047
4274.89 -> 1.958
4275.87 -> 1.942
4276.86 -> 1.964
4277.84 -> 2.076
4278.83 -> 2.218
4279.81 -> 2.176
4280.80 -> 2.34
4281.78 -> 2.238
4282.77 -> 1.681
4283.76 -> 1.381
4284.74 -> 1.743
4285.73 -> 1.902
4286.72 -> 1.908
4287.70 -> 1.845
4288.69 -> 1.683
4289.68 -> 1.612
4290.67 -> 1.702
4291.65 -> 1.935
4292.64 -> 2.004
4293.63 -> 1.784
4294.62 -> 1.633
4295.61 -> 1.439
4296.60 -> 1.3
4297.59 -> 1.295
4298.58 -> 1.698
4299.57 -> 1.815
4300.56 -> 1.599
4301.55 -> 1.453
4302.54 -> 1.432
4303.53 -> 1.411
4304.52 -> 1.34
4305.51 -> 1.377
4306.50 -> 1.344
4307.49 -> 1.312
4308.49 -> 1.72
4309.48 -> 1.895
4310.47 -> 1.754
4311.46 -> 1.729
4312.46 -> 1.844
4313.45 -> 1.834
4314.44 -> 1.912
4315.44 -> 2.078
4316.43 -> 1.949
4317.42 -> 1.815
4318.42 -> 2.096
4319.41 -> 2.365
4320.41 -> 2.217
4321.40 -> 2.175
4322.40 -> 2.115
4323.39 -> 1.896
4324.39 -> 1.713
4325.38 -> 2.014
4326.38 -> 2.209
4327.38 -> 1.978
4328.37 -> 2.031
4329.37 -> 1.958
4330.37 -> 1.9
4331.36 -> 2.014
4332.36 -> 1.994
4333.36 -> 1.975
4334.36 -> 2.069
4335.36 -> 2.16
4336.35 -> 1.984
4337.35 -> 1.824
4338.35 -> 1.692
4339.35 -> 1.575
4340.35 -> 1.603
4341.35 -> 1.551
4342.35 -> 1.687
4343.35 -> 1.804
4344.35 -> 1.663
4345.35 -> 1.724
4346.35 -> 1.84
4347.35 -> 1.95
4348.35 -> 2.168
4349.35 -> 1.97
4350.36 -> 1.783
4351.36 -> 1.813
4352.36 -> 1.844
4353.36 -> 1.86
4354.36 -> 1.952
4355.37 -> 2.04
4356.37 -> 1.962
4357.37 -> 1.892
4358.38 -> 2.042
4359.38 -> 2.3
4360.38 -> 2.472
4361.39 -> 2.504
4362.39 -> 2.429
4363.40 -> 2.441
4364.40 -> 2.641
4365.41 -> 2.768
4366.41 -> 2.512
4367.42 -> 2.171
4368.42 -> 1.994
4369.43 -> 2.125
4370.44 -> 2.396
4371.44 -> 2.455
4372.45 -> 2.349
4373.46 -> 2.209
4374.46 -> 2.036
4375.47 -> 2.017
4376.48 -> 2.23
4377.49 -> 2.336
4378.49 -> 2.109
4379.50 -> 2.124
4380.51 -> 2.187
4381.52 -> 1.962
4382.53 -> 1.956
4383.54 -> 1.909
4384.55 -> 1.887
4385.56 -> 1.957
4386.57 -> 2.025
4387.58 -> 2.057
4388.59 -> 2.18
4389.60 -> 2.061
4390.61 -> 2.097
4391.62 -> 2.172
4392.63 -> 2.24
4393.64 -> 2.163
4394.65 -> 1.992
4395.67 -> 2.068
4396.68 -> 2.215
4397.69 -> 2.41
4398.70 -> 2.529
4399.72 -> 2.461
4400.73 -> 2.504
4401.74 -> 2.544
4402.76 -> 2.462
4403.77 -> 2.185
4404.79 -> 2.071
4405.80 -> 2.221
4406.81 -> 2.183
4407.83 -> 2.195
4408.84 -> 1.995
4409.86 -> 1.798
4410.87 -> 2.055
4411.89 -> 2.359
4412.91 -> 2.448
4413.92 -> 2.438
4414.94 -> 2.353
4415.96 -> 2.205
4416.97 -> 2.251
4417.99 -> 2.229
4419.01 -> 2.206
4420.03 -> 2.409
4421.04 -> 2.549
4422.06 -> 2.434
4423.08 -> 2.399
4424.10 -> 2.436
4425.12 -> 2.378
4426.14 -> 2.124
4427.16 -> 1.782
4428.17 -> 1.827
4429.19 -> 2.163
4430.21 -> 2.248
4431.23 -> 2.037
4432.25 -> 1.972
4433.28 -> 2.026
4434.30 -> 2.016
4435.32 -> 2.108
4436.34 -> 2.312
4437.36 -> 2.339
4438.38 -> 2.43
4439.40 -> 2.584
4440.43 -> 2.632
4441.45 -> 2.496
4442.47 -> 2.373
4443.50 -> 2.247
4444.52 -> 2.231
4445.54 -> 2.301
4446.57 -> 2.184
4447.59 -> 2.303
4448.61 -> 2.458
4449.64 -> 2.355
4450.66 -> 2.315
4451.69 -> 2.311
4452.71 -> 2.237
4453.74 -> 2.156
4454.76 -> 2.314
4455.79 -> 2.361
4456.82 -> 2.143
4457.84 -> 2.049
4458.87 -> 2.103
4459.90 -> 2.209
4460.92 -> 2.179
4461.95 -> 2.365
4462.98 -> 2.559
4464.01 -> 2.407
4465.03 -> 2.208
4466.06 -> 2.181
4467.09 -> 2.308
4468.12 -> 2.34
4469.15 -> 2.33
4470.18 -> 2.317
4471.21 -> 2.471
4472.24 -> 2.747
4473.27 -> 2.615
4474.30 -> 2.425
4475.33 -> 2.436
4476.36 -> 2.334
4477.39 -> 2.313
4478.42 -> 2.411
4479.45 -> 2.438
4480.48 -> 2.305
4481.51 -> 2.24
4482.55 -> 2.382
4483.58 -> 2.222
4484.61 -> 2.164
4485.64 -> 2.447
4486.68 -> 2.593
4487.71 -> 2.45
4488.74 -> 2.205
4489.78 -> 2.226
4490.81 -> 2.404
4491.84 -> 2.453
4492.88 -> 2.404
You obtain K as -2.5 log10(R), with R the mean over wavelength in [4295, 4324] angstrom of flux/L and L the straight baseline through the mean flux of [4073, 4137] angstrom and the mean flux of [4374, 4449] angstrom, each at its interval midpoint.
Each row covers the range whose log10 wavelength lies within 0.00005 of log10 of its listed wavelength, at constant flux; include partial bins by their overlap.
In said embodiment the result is 0.21 mag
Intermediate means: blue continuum 1.85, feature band 1.73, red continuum 2.21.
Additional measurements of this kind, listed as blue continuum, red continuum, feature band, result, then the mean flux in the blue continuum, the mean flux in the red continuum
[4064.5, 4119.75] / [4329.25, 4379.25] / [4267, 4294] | 0.05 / 1.86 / 2.06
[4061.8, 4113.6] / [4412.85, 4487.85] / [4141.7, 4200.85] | 0.05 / 1.86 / 2.31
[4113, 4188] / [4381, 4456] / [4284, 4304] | 0.24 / 1.86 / 2.23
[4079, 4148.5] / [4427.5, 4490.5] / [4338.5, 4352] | 0.21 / 1.86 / 2.3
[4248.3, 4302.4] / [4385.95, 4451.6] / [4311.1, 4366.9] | 0.04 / 1.95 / 2.25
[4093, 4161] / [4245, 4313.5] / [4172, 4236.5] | -0.05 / 1.82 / 1.91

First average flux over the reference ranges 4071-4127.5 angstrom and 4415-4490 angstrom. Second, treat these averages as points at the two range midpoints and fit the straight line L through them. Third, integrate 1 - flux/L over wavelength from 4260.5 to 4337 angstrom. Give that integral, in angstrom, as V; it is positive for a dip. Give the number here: 8.3 angstrom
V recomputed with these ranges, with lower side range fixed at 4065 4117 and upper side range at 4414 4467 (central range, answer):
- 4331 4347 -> 2.4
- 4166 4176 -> 0.9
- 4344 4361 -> 1.6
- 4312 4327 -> 0.8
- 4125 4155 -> 0.6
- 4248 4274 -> -0.8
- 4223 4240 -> 1.1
